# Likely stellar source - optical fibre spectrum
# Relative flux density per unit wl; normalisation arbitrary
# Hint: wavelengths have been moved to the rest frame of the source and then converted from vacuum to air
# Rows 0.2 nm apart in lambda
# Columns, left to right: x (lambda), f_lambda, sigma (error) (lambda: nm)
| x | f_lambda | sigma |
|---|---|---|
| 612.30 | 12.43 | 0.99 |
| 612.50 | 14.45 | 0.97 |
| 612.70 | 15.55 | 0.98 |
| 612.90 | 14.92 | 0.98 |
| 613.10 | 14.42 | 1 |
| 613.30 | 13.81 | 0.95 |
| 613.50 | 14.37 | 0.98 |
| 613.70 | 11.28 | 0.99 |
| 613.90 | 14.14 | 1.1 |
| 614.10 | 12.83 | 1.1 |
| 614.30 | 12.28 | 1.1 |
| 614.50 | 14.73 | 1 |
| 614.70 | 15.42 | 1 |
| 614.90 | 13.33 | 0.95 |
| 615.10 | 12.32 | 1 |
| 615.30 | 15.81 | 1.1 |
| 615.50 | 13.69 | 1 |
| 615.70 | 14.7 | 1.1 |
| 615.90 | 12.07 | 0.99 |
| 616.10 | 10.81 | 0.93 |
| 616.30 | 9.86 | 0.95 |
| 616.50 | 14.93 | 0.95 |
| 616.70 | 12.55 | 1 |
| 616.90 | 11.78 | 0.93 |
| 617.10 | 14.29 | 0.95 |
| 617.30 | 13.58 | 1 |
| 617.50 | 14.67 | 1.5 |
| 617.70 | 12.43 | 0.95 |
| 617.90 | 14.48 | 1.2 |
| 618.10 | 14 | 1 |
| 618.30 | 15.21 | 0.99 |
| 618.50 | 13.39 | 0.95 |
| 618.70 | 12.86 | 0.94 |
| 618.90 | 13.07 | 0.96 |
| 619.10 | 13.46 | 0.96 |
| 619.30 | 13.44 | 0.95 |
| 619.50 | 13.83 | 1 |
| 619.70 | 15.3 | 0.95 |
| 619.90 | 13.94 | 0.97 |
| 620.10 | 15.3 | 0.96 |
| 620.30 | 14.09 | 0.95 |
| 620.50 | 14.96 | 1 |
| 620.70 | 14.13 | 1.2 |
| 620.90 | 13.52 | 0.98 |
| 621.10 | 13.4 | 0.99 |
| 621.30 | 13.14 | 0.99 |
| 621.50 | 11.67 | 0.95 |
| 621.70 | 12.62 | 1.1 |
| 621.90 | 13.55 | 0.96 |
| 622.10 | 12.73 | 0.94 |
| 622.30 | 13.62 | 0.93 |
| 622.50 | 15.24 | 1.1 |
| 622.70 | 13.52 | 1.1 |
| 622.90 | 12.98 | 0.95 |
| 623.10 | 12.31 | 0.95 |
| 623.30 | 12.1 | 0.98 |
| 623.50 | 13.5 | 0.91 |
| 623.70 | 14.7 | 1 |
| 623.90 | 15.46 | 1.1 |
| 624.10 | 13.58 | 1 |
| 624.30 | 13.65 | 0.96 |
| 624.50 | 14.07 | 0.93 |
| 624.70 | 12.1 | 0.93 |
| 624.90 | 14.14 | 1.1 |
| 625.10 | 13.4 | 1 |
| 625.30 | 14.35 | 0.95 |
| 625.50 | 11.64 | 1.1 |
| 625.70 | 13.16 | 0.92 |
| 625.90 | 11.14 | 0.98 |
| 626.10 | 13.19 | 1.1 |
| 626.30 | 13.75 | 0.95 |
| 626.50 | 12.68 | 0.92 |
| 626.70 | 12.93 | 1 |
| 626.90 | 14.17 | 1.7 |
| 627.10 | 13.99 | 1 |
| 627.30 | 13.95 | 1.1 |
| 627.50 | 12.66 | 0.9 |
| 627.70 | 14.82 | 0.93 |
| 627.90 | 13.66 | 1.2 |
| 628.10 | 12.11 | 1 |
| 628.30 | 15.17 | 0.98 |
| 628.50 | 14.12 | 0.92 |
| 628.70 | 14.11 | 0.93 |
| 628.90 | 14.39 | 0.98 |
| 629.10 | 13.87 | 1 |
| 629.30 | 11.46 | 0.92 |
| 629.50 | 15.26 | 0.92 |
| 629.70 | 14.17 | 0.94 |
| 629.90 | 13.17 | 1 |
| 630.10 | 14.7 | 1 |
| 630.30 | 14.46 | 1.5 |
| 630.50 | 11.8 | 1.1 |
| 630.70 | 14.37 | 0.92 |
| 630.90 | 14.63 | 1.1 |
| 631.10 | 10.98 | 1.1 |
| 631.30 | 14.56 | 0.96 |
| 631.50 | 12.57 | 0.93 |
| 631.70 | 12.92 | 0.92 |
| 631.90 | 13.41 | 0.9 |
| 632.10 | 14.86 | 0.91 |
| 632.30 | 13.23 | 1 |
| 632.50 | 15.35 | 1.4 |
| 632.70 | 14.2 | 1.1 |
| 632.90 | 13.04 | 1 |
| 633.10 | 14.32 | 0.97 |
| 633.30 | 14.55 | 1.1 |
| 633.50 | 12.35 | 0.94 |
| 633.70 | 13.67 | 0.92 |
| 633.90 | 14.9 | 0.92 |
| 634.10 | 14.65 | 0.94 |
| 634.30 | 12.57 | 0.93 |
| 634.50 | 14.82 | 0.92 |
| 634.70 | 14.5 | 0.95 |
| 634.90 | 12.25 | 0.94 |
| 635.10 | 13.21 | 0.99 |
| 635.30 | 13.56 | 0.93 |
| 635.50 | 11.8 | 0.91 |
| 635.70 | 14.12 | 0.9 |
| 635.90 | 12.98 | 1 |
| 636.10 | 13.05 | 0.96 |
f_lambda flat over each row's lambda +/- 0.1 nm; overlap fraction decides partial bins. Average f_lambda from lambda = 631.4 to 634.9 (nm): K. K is 13.8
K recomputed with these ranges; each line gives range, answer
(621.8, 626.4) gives 13.4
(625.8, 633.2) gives 13.6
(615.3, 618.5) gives 13.4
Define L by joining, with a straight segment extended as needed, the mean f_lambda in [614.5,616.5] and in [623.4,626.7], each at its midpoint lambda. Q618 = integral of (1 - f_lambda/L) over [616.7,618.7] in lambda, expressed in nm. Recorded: -0.05 nm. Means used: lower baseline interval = 13.3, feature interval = 13.7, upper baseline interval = 13.4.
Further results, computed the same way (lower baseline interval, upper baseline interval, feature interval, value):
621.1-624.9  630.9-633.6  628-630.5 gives -0.055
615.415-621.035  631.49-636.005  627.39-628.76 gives -0.016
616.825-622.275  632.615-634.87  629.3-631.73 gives 0.051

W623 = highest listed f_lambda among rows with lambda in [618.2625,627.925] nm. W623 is 15.46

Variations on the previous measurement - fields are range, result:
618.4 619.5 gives 13.83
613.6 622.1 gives 15.81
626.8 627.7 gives 14.82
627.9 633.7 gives 15.35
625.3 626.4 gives 13.75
